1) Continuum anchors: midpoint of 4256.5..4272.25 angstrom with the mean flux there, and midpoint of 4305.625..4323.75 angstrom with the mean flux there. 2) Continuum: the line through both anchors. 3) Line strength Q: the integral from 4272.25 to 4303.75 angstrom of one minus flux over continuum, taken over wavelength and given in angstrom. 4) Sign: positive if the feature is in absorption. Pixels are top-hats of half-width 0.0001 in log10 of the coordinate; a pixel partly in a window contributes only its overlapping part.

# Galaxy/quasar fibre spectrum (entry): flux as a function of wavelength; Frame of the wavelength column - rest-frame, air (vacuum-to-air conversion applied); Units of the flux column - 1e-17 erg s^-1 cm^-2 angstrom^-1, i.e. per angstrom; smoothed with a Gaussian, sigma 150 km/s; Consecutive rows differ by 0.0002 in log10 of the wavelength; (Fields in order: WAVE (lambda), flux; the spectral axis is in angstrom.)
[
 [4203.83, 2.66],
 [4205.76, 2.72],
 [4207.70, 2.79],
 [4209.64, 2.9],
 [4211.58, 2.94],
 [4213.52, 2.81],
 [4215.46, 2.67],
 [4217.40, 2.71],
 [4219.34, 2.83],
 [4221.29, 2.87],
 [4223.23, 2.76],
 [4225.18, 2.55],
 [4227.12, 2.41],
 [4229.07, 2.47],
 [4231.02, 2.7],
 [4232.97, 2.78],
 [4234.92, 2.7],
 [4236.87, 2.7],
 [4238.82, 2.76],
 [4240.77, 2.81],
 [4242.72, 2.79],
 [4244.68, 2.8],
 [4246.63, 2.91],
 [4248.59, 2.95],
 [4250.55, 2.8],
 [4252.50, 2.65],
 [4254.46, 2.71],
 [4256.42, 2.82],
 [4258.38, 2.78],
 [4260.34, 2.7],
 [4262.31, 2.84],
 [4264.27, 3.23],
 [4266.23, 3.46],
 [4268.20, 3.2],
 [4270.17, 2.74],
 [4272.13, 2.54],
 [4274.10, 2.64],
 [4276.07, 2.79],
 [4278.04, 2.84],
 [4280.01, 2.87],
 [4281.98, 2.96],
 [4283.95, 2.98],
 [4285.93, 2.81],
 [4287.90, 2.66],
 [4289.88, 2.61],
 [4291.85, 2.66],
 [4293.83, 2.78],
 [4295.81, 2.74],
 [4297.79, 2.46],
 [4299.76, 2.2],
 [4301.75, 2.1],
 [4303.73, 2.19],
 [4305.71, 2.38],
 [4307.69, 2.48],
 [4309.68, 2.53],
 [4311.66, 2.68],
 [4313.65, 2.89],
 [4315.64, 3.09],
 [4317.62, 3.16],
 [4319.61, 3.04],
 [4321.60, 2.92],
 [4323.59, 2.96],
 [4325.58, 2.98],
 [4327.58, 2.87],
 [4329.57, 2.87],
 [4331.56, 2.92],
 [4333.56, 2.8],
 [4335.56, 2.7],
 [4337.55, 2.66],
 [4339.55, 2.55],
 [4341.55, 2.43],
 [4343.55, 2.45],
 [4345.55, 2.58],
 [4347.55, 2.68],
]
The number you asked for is 2.6 angstrom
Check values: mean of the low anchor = 2.95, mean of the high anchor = 2.83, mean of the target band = 2.65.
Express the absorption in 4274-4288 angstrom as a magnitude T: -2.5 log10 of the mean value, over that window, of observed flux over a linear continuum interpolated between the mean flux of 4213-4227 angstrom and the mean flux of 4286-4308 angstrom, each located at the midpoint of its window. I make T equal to -0.12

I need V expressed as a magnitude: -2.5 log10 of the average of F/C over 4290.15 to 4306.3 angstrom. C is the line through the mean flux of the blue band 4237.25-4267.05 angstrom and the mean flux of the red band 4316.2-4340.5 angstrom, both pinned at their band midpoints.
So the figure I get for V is 0.172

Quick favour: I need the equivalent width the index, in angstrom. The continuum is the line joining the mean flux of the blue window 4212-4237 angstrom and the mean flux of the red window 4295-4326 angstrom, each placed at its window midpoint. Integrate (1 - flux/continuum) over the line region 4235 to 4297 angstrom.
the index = -3.2 angstrom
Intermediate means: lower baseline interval 2.69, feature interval 2.82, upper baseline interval 2.67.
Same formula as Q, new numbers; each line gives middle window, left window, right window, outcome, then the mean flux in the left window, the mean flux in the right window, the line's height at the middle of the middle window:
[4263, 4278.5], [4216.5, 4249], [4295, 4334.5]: -1.2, 2.73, 2.71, 2.72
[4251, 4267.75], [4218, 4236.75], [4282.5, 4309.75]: -1.9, 2.68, 2.55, 2.62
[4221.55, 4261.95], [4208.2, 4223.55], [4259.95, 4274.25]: 2.1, 2.81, 2.94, 2.88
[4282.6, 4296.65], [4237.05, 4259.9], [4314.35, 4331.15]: 0.7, 2.79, 2.98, 2.9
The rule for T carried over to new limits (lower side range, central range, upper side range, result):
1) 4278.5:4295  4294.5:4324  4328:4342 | 0.04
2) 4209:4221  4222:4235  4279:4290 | 0.08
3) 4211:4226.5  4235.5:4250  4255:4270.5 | 0.02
